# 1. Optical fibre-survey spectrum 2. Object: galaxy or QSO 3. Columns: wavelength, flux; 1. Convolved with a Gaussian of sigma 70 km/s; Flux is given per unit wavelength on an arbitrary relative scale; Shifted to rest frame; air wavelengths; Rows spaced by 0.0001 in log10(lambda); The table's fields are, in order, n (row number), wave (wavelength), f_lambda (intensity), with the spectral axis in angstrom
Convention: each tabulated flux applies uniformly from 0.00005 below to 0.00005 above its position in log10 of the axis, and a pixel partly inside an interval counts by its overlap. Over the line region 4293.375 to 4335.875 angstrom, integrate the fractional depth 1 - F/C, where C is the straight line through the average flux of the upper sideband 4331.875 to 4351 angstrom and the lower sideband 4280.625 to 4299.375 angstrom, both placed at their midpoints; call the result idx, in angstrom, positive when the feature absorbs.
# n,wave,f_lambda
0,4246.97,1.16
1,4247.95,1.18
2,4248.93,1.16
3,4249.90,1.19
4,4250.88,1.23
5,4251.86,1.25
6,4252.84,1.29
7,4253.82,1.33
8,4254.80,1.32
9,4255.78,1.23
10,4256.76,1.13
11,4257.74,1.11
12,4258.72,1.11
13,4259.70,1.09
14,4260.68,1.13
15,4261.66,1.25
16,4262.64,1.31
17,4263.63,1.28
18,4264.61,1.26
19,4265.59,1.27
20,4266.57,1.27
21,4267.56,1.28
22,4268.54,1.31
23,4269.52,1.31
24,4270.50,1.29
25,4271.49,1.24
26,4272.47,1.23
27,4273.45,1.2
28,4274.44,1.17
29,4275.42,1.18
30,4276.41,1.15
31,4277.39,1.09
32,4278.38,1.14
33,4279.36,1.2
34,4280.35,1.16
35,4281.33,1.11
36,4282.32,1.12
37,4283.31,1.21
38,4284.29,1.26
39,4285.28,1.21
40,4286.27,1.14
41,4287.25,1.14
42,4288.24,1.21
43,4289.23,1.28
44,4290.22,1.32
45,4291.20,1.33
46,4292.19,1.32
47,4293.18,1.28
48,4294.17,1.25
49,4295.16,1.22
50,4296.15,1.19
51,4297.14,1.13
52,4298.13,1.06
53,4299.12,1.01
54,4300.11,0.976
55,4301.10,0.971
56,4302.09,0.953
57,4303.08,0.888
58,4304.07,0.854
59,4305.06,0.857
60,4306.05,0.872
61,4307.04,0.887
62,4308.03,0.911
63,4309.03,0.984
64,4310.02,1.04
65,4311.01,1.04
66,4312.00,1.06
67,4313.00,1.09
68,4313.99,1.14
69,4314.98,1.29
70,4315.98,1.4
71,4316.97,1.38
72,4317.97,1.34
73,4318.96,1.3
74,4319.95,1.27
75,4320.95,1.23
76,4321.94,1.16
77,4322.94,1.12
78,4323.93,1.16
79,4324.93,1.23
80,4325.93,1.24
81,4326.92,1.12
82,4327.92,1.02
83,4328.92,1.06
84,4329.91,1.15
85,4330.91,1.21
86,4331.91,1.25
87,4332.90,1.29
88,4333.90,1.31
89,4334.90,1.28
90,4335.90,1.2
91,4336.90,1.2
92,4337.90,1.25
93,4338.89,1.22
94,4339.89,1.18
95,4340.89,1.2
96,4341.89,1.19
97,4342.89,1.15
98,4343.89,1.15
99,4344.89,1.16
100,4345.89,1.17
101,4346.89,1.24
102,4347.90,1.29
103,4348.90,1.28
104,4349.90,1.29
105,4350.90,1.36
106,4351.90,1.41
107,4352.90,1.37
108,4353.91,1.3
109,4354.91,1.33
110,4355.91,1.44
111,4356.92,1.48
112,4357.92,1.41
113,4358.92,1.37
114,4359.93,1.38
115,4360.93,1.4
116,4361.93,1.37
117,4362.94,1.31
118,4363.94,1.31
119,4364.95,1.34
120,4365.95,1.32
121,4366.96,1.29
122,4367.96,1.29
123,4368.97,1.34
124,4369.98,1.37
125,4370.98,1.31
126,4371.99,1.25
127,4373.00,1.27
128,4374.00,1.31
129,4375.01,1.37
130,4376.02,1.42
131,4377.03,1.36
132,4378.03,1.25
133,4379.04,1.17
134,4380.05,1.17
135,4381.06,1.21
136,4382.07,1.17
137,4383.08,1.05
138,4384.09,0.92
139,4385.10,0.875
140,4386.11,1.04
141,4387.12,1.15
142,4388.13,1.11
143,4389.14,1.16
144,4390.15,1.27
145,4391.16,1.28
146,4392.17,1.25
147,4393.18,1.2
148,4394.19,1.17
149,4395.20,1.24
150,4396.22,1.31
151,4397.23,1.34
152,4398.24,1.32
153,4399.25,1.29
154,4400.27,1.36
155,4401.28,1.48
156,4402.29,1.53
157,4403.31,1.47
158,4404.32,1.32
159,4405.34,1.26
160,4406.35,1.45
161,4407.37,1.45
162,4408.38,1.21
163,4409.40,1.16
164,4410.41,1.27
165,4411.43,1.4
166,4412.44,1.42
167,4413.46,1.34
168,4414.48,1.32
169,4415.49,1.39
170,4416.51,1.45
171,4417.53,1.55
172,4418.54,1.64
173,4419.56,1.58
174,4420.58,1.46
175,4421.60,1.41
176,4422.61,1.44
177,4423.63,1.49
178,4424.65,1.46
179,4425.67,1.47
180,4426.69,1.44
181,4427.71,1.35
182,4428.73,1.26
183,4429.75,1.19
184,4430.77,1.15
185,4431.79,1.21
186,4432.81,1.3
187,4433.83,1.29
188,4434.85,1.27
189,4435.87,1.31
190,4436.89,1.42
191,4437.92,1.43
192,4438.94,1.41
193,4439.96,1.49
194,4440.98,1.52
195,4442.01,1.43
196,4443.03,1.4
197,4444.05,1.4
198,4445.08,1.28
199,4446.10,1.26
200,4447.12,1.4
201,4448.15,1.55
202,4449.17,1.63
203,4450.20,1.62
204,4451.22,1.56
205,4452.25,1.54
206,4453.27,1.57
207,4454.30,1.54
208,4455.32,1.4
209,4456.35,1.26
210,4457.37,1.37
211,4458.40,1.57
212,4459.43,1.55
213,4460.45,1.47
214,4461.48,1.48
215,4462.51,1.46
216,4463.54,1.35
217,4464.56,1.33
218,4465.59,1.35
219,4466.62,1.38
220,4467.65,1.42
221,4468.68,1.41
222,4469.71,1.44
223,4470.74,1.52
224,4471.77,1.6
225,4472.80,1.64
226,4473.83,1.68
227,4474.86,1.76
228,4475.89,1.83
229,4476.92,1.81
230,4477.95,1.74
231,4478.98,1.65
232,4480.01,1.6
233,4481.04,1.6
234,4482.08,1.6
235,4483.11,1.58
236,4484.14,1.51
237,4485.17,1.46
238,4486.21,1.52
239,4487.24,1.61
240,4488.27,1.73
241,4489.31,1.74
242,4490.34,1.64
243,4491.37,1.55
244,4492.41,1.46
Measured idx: 3.1 angstrom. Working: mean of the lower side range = 1.2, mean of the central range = 1.13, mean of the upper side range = 1.23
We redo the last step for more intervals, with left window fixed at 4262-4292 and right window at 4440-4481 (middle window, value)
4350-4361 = -0.3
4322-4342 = 1.8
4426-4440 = 1.4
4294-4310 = 3.4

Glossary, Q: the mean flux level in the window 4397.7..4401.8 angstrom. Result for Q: 1.36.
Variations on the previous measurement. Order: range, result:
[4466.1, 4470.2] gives 1.41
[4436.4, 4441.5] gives 1.45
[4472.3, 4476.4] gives 1.73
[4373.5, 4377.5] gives 1.36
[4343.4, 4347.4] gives 1.18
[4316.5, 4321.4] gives 1.3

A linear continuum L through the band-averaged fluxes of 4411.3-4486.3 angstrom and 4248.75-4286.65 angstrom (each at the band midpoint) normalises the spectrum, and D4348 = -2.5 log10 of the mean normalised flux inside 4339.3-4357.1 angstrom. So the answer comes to 0.04 mag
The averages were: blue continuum 1.21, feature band 1.27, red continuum 1.46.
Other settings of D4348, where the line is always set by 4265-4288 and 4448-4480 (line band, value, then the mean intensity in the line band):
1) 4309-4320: 0.06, 1.2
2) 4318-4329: 0.09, 1.19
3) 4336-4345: 0.11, 1.19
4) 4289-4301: 0.04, 1.19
